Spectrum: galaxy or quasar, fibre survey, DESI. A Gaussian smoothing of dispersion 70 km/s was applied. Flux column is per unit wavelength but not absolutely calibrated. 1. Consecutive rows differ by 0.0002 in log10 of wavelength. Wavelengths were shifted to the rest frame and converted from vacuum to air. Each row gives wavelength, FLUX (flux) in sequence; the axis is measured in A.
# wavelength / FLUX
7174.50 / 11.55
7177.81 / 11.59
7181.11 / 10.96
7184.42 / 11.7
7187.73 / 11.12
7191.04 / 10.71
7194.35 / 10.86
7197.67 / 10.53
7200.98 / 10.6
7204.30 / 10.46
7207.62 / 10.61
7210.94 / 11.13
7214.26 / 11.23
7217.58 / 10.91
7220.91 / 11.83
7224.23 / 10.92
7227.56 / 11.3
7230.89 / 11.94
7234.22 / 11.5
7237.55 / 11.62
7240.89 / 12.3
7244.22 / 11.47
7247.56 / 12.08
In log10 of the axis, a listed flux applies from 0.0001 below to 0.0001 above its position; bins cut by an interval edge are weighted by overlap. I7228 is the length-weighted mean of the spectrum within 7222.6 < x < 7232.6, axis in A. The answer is 11.4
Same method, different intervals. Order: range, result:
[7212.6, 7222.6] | 11.3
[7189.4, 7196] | 10.8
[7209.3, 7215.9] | 11.2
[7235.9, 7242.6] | 12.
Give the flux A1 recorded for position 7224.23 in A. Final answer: 10.92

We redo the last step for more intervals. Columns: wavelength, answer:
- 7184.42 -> 11.7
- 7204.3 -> 10.46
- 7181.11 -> 10.96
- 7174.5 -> 11.55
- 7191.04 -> 10.71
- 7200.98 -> 10.6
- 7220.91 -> 11.83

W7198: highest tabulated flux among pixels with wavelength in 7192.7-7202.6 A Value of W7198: 10.86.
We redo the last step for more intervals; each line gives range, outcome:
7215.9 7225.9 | 11.83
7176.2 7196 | 11.7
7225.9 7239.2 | 11.94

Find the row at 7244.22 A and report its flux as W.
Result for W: 11.47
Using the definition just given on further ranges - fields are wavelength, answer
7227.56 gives 11.3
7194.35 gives 10.86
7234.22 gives 11.5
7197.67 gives 10.53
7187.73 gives 11.12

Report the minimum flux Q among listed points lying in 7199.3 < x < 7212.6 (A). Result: 10.46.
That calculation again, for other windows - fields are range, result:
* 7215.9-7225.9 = 10.91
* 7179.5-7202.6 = 10.53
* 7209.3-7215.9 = 11.13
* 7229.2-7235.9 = 11.5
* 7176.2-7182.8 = 10.96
